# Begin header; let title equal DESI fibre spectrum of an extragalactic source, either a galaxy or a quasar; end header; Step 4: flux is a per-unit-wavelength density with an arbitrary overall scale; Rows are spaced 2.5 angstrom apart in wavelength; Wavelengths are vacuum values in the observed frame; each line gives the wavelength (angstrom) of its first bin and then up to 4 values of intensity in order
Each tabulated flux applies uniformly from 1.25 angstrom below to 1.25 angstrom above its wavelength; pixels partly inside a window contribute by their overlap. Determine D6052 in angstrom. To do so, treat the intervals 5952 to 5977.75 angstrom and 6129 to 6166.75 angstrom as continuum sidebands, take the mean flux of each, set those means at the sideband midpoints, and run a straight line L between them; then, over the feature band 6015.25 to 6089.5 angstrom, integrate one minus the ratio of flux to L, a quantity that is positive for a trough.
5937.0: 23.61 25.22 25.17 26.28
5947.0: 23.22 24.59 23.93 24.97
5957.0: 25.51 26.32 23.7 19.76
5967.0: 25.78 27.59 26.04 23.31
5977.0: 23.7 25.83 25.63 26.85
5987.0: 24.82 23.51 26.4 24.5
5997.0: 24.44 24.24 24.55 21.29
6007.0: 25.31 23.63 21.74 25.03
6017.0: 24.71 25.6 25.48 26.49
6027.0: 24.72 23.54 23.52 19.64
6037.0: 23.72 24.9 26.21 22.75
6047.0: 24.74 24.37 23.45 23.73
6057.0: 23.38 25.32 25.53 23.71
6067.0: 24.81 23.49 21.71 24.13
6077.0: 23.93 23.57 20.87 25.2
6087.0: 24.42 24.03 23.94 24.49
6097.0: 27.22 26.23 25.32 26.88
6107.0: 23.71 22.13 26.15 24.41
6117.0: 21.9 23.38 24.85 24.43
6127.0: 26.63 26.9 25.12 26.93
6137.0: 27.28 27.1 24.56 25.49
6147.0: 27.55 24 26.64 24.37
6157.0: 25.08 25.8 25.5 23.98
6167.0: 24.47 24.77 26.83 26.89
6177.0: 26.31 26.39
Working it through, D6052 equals 3.2 angstrom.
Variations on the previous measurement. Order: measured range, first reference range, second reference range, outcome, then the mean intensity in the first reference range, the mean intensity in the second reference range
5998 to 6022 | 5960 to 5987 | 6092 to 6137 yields 0.8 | 24.9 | 25.1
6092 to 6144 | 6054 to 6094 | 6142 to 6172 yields -1.3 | 23.9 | 25.3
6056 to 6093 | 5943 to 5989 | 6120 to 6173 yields 2.1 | 24.9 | 25.6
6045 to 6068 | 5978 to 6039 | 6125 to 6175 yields 0.5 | 24.4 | 25.8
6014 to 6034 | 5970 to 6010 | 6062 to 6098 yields -0.2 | 24.7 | 24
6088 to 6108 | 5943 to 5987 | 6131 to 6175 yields 0.2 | 24.9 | 25.7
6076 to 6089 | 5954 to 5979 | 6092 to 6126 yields 0.6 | 24.7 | 24.7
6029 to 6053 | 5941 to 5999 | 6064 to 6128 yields 0.8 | 24.9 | 24.3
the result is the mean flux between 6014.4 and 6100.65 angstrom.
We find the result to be 24.2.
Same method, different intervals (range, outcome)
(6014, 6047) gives 24.3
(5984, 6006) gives 24.4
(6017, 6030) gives 25.2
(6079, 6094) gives 23.7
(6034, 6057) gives 23.8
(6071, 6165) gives 24.9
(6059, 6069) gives 24.7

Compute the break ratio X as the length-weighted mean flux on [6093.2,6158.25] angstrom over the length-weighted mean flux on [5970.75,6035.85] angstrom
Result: 1.04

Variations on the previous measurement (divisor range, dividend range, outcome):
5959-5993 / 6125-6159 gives 1.04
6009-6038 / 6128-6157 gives 1.08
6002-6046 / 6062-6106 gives 1.01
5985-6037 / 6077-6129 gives 1.01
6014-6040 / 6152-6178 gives 1.05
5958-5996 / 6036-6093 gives 0.96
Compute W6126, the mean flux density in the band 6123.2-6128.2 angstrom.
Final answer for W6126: 25.5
